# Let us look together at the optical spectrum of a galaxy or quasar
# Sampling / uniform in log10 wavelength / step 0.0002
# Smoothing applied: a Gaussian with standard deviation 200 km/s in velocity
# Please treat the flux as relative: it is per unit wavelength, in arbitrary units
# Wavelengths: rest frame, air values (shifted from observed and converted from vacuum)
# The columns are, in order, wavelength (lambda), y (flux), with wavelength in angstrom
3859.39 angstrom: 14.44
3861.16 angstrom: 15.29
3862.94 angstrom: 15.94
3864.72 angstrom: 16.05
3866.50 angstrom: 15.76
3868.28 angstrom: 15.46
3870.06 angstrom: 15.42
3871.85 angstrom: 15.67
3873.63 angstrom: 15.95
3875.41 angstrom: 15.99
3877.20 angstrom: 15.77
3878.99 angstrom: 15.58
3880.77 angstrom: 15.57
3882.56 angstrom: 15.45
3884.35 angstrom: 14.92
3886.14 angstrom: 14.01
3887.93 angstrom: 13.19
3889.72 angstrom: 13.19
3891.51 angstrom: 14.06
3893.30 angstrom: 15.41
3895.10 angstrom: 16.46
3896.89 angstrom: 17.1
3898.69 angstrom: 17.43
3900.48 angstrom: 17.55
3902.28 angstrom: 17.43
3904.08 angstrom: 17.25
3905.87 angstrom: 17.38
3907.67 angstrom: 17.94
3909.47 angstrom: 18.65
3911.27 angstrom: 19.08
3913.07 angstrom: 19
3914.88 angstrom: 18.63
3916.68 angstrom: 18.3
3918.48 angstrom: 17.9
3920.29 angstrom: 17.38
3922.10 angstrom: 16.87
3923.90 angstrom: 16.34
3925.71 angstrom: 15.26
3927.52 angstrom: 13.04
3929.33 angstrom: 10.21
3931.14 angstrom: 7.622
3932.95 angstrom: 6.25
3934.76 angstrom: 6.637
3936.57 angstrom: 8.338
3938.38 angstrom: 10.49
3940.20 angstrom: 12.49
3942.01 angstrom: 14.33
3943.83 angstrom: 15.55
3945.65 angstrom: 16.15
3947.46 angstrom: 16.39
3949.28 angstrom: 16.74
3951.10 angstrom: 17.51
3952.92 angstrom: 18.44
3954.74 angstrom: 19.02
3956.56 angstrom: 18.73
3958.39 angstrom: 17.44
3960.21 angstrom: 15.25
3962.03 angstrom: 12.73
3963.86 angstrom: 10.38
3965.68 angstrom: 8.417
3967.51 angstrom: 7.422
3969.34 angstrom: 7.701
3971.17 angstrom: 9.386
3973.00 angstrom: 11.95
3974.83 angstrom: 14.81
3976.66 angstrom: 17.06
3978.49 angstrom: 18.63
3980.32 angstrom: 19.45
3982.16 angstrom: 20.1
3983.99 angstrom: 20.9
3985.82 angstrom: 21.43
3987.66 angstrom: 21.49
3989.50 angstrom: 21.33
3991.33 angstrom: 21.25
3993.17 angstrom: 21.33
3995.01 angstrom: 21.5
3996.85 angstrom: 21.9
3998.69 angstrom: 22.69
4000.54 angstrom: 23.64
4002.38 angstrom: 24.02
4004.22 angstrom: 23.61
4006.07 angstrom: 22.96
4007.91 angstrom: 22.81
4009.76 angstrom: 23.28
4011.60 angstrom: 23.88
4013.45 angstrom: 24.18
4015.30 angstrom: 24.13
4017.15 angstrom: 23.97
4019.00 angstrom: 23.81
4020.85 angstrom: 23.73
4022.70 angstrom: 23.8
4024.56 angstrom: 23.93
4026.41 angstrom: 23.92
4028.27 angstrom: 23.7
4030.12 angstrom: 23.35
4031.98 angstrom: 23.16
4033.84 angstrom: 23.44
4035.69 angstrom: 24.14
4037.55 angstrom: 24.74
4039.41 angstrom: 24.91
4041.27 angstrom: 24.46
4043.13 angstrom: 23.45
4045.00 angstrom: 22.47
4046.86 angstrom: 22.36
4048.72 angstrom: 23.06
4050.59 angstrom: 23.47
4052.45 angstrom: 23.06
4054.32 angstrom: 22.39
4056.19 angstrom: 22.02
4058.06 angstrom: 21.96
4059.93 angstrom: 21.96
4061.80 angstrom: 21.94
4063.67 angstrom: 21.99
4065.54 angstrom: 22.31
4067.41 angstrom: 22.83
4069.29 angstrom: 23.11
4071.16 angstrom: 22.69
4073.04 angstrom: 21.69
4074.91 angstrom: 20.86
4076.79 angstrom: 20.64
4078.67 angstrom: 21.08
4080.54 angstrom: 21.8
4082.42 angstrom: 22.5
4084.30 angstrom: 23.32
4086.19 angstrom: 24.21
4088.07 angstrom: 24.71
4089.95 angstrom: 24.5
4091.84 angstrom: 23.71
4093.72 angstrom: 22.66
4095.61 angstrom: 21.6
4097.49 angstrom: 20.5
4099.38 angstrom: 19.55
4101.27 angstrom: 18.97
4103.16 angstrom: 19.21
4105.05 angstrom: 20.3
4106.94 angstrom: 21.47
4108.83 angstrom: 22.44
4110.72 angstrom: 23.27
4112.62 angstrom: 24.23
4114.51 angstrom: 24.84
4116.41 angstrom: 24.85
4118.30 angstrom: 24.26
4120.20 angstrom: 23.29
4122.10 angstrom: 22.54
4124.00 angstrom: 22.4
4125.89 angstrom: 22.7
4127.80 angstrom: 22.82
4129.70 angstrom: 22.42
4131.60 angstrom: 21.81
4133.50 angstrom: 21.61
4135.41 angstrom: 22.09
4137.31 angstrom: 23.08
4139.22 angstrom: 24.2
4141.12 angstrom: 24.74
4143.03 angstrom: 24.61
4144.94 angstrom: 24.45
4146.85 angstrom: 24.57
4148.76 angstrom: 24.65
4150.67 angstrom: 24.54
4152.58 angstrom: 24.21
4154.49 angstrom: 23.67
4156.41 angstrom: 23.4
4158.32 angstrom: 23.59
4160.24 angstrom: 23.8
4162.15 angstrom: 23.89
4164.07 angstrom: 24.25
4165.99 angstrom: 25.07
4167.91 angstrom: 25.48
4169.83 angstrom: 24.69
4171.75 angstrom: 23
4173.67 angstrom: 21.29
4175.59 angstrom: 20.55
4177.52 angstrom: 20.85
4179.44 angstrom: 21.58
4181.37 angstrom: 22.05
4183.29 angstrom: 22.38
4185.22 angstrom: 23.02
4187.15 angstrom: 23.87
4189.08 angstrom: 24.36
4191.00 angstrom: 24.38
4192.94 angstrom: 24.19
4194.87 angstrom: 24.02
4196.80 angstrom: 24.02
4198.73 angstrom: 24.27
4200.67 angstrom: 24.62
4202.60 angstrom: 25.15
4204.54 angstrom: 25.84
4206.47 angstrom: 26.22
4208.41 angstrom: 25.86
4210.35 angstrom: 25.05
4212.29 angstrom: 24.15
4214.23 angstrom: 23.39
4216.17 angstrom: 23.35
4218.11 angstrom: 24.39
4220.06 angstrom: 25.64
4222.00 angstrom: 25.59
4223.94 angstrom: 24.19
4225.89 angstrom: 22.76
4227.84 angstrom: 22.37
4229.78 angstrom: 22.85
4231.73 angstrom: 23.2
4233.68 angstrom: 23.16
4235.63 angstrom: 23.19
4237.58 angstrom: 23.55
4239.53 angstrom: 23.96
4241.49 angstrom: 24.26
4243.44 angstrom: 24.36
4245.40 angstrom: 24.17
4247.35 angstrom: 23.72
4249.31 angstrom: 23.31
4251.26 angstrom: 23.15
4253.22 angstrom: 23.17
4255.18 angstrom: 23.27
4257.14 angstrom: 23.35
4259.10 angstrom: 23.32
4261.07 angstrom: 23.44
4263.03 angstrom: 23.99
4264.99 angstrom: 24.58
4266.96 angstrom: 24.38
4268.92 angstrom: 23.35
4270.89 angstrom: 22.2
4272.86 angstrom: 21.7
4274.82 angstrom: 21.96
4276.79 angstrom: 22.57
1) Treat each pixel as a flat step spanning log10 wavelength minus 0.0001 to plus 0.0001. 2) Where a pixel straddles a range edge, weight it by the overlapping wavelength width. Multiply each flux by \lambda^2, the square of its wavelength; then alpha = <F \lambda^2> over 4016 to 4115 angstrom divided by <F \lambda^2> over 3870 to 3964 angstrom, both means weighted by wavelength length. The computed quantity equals 1.6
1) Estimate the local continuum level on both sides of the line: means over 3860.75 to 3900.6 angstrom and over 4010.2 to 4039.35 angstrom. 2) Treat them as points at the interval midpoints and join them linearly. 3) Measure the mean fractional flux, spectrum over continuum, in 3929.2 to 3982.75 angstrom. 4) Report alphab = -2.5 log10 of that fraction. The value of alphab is 0.42 mag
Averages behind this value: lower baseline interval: 15.5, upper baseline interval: 23.9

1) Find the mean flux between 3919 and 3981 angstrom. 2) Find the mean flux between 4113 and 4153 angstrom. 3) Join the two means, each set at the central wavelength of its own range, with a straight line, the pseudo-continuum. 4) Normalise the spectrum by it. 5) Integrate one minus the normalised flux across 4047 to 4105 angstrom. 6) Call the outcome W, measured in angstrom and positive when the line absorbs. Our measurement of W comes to -4.8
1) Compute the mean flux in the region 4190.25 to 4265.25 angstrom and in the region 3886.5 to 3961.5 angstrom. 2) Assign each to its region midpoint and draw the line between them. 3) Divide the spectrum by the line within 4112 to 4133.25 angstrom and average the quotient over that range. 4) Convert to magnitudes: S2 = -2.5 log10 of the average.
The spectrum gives -0.11 mag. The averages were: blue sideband 15.4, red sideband 24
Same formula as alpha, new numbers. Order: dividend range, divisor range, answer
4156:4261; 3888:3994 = 1.74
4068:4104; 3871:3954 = 1.57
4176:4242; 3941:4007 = 1.52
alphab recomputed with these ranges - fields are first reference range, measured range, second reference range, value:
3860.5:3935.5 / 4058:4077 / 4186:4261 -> -0.111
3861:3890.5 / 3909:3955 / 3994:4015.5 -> 0.251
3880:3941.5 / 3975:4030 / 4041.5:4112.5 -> -0.175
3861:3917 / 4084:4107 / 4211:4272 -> -0.065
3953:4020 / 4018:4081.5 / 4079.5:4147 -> -0.102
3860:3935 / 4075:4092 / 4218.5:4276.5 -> -0.155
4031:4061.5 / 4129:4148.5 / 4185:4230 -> 0.020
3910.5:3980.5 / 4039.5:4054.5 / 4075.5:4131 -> -0.190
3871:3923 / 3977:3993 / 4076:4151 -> -0.078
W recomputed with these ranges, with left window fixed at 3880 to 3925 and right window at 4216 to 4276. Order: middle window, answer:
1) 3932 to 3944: 4.9 angstrom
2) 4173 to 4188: 0.2 angstrom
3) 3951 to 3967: 2.5 angstrom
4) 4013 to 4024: -2.9 angstrom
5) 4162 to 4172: -1.2 angstrom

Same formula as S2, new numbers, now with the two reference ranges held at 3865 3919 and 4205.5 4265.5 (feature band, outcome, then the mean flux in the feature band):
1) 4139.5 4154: -0.12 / 24.5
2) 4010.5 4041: -0.23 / 23.9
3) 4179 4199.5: -0.03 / 23.5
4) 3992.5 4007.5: -0.21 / 22.7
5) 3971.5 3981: 0.15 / 15.9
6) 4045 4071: -0.13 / 22.5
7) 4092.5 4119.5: -0.05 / 22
